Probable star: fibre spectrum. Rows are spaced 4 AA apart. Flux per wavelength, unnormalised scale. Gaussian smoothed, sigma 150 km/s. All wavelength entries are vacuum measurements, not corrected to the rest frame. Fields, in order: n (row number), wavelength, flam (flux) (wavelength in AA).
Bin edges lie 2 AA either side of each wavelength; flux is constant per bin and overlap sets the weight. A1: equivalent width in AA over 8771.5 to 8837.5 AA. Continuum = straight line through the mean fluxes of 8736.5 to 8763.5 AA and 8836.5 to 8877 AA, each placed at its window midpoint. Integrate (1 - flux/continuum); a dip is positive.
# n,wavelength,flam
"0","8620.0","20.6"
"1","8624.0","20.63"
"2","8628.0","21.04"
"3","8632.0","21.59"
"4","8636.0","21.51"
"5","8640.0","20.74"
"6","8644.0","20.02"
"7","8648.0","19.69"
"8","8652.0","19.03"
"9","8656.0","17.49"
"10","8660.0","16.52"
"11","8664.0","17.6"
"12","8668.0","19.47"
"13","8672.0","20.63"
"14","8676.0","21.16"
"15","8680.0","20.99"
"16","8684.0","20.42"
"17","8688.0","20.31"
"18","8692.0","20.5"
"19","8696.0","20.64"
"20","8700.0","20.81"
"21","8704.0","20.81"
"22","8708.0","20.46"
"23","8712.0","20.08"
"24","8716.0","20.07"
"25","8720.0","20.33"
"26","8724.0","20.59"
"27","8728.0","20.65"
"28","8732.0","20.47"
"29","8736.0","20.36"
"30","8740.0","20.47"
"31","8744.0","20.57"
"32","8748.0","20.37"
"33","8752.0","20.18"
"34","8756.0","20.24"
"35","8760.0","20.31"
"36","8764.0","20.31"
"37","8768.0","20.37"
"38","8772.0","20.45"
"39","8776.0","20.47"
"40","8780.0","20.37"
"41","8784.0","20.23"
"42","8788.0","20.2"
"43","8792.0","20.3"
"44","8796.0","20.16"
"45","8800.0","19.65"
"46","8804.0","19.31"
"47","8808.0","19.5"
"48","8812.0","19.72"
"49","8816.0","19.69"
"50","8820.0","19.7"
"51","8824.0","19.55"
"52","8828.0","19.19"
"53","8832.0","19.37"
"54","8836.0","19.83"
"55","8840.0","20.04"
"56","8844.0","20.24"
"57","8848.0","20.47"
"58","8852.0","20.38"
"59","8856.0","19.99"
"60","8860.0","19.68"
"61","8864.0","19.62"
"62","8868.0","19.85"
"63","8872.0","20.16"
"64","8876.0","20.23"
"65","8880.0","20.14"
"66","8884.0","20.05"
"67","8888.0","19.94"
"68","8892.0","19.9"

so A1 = 1.1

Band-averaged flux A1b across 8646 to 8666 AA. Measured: 18.1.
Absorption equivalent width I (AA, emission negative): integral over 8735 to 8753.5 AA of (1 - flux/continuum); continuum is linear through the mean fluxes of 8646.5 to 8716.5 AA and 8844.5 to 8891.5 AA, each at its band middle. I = -0.5 AA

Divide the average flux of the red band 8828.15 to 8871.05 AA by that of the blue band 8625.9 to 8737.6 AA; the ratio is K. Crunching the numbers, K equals 1.0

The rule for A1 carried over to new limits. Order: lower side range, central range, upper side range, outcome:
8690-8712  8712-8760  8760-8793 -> 0.2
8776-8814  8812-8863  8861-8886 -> 0.4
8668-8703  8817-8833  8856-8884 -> 0.5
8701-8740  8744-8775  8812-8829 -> -0.4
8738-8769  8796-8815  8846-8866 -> 0.5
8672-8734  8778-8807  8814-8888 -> 0.2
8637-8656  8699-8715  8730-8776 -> -0.3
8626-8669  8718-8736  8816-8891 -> -0.8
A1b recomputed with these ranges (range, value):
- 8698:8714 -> 20.5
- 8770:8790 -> 20.3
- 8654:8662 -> 17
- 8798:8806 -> 19.5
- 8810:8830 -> 19.6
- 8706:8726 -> 20.3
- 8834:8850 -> 20.1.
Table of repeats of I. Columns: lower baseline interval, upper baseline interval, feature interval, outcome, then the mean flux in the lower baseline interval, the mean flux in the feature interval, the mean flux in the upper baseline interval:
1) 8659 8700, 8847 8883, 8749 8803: -0.63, 20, 20.2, 20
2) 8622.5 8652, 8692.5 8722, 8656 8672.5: 1.87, 20.6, 18.2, 20.5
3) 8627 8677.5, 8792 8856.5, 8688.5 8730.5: -1.61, 19.7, 20.5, 19.8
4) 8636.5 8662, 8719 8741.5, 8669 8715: -1.79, 19.1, 20.6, 20.5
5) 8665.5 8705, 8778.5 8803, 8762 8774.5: -0.11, 20.5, 20.4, 20.1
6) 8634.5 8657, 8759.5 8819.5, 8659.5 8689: 0.13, 19.8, 19.8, 20.1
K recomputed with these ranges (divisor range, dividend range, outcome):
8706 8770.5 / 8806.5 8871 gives 0.97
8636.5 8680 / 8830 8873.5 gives 1.03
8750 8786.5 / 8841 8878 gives 0.99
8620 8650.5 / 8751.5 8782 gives 0.98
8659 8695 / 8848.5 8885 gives 1.01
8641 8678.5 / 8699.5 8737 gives 1.07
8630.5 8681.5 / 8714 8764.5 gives 1.03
